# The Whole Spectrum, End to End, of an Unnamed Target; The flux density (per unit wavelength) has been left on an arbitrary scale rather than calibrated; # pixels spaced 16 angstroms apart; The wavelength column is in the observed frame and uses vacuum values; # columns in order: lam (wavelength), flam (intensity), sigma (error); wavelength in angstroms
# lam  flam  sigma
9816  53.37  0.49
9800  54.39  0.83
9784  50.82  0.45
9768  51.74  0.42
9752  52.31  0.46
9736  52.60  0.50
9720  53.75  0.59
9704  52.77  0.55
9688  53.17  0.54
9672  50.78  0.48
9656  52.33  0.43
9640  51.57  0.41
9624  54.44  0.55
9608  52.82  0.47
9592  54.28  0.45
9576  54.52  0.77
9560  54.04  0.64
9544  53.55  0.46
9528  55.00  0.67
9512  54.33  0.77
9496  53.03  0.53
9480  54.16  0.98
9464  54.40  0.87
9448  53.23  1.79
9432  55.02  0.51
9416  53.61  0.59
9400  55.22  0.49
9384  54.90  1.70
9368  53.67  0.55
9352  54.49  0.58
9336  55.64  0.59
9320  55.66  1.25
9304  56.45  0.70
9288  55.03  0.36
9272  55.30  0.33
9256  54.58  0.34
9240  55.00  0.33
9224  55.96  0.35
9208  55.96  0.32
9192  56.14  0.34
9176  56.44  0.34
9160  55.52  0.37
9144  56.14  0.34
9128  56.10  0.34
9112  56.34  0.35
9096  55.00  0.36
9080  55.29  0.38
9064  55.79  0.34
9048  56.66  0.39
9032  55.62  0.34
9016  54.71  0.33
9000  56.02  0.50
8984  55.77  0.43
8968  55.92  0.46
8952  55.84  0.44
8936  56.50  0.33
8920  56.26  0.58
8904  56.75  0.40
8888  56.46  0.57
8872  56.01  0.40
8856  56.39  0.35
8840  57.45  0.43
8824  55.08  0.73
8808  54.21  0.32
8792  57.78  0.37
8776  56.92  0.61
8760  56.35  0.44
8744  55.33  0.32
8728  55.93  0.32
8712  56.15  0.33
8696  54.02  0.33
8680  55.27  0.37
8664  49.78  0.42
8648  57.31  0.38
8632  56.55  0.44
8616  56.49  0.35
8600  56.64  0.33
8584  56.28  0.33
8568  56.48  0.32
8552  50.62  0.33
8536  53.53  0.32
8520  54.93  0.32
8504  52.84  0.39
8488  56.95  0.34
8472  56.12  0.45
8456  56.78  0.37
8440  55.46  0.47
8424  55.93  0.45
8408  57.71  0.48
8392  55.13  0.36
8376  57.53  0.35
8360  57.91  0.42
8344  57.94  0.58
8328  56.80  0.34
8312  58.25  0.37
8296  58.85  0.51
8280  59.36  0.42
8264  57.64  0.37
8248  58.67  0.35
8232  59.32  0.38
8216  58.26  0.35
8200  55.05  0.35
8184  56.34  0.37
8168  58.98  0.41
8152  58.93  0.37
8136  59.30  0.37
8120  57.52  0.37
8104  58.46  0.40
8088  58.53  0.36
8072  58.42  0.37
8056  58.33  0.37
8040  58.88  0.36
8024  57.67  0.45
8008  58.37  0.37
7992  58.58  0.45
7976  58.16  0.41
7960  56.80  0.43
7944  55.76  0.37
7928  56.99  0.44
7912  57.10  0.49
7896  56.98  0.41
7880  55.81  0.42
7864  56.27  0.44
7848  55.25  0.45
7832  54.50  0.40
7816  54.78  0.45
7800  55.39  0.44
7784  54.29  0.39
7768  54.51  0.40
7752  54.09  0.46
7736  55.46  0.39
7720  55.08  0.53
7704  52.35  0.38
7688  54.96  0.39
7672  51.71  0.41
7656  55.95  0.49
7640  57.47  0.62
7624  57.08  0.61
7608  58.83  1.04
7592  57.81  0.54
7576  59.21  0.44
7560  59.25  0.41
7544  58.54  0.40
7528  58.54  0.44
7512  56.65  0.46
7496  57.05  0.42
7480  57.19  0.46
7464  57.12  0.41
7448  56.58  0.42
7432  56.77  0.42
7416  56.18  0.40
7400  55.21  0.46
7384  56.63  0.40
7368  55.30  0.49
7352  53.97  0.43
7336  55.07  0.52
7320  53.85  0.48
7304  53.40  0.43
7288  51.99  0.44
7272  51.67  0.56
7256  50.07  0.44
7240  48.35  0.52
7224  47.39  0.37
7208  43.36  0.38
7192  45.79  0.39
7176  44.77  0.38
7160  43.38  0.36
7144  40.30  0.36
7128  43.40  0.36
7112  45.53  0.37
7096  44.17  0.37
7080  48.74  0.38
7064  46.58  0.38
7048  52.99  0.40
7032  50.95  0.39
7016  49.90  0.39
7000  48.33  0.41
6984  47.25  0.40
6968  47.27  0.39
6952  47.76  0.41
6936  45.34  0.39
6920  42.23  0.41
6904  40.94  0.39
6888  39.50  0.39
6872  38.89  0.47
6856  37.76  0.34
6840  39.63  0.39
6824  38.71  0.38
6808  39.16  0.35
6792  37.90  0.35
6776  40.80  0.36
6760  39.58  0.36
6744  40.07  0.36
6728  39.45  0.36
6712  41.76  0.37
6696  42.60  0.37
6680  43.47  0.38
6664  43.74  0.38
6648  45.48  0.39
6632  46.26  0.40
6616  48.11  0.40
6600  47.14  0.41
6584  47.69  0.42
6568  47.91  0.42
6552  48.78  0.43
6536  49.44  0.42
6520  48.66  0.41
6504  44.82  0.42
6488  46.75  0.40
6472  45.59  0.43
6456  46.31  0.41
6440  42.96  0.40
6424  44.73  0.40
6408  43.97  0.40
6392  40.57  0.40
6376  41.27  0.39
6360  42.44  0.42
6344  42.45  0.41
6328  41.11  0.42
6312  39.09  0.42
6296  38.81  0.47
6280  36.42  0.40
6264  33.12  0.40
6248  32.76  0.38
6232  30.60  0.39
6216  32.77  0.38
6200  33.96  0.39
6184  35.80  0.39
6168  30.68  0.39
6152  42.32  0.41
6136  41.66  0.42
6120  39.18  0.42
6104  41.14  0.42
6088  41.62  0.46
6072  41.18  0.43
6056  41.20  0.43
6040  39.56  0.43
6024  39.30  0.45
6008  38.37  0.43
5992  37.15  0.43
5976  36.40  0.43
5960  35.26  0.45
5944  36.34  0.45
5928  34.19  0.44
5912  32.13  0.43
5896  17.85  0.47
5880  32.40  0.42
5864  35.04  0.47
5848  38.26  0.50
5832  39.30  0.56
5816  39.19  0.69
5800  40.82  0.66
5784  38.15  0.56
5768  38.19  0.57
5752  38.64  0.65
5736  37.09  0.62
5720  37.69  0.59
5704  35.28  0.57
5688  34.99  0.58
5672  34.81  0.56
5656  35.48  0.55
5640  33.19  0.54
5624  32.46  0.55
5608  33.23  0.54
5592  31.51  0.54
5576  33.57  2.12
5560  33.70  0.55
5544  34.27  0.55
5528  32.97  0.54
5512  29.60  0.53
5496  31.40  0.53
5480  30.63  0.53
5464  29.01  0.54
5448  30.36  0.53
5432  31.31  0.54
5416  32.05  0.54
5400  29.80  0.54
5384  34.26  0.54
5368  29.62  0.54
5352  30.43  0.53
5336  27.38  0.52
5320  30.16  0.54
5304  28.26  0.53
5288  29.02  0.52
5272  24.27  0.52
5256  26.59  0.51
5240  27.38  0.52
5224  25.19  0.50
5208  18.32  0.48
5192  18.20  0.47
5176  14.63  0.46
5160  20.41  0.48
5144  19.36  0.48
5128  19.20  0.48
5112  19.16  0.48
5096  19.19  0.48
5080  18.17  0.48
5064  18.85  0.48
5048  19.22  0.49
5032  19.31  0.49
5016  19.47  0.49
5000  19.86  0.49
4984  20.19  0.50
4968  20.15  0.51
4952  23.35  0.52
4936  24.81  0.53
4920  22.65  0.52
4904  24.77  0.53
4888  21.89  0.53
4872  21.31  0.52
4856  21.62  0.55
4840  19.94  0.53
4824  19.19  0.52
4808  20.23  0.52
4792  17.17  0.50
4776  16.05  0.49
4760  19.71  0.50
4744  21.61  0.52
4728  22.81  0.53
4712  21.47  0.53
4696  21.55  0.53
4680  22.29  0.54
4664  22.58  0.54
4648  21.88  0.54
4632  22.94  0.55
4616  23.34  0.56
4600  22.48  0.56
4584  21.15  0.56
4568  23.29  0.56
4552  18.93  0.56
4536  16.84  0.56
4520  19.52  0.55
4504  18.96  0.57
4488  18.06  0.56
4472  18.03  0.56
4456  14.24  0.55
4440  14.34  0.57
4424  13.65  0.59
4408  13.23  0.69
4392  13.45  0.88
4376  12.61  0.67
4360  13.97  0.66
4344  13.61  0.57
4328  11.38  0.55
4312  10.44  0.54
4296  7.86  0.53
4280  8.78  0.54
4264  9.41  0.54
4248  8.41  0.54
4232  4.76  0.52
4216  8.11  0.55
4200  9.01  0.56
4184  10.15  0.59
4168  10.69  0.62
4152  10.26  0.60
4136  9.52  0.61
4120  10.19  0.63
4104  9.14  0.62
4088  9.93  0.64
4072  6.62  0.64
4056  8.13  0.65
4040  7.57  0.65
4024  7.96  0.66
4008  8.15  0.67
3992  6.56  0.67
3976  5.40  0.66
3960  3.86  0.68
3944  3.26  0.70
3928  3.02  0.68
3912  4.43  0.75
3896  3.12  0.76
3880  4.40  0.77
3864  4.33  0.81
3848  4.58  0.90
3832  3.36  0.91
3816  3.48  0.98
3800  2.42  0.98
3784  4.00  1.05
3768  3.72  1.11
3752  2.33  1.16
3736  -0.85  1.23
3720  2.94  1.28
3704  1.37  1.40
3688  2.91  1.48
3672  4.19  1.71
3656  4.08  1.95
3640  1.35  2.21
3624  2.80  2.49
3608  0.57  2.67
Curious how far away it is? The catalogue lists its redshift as 0.000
